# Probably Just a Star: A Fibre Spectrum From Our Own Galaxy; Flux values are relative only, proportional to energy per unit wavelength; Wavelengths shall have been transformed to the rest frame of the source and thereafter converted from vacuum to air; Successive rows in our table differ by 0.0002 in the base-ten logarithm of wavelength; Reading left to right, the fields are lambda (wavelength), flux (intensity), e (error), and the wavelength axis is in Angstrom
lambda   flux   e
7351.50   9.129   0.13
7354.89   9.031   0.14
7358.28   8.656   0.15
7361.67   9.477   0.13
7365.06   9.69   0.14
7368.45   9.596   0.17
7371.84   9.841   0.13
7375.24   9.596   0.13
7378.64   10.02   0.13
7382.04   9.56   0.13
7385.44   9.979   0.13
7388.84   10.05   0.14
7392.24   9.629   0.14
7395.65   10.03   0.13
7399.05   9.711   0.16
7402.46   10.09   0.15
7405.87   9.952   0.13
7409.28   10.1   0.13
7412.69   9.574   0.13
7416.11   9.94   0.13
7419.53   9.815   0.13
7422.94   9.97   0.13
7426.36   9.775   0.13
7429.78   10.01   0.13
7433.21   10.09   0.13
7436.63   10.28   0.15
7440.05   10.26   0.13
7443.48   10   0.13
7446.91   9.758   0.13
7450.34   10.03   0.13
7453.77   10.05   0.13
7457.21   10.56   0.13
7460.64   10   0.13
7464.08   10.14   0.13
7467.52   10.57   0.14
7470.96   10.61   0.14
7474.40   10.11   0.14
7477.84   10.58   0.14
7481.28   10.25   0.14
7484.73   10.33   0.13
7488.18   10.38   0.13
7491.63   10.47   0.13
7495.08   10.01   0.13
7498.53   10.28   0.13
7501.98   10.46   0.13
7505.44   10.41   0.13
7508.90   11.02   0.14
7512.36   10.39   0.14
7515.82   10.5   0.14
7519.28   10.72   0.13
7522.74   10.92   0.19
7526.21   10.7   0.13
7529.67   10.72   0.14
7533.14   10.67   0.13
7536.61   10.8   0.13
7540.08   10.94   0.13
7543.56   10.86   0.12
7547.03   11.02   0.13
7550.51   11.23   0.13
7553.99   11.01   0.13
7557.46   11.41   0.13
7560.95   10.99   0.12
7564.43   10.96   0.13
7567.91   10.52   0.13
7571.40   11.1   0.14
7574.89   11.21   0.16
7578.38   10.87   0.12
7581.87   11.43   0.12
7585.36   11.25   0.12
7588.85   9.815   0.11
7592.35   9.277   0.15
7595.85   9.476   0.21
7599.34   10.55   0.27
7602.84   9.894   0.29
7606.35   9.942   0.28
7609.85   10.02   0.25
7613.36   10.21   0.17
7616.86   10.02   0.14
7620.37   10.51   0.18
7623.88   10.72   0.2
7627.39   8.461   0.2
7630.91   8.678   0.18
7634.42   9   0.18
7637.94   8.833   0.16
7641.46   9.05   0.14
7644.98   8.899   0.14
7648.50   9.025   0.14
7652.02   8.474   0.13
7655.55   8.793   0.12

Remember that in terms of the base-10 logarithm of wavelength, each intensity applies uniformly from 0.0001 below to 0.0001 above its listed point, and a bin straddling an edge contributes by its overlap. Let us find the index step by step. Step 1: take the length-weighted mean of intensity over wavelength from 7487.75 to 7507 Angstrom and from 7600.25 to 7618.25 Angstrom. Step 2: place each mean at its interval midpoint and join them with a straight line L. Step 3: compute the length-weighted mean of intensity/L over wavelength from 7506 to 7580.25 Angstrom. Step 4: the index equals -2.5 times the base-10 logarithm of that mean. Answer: -0.07 mag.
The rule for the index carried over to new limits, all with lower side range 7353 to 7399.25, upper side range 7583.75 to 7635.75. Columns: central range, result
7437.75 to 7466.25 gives -0.04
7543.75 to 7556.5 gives -0.13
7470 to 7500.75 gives -0.06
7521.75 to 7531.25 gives -0.11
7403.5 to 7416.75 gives -0.03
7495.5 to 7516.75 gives -0.08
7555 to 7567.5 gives -0.13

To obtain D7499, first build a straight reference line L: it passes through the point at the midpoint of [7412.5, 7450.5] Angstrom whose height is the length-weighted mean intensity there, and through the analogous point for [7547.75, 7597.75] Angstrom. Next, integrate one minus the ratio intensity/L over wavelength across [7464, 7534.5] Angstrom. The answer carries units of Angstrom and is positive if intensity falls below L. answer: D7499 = -1.0 Angstrom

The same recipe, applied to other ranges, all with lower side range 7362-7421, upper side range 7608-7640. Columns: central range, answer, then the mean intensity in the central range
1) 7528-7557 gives -3.7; 10.9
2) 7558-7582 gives -3.4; 11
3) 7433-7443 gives -0.4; 10.2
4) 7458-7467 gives -0.4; 10.2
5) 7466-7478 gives -0.9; 10.5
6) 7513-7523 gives -1.0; 10.7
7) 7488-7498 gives -0.6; 10.3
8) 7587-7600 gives -0.1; 9.73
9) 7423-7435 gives -0.2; 9.96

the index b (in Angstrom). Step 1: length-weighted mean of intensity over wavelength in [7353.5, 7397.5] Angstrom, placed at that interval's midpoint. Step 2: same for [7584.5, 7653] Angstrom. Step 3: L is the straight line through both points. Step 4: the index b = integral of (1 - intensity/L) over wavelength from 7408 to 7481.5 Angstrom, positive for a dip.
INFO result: -3.7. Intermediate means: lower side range 9.63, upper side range 9.6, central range 10.1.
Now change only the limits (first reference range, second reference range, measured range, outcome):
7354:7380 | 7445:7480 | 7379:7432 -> -0.49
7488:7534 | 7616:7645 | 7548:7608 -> -4.63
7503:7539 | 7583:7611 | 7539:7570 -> -1.74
